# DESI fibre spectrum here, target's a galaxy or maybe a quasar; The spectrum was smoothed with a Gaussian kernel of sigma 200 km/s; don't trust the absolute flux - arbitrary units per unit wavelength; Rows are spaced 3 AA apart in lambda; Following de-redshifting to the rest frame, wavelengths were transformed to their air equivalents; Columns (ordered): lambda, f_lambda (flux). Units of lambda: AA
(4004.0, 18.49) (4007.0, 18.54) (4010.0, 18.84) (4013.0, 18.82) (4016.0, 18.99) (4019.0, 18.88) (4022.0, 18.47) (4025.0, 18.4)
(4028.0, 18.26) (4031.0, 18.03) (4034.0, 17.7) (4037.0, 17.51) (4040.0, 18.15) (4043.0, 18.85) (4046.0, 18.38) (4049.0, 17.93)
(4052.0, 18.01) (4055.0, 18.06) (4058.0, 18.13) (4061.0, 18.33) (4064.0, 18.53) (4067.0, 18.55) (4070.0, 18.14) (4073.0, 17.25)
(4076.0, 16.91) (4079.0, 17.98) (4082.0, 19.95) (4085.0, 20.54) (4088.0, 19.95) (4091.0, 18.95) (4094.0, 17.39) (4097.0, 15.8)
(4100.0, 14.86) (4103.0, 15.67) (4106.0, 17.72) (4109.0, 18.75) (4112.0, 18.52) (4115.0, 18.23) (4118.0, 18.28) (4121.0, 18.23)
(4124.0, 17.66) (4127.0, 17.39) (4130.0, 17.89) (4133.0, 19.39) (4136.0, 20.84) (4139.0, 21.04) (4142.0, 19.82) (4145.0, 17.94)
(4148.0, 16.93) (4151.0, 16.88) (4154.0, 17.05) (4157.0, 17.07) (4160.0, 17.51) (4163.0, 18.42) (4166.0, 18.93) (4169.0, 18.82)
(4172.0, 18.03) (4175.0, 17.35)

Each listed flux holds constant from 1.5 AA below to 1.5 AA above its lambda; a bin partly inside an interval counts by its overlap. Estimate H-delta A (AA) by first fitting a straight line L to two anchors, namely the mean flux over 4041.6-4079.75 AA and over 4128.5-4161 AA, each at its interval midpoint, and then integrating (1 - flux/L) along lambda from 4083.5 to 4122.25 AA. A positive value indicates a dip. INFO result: 0.7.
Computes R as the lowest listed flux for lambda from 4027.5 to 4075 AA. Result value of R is 17.25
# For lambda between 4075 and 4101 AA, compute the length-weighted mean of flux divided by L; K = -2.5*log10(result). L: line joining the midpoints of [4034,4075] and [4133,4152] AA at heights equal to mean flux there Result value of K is 0.02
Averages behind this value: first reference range 18.1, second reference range 19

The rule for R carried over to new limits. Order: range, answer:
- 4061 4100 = 14.86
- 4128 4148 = 16.93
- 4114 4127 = 17.39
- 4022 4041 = 17.51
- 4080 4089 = 19.95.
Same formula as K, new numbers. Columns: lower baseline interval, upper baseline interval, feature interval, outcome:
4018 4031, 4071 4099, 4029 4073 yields 0.01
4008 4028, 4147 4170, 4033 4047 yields 0.02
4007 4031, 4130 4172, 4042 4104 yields 0.03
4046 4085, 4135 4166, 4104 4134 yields 0.01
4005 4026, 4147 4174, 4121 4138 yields -0.04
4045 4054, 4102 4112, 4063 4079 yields 0.00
